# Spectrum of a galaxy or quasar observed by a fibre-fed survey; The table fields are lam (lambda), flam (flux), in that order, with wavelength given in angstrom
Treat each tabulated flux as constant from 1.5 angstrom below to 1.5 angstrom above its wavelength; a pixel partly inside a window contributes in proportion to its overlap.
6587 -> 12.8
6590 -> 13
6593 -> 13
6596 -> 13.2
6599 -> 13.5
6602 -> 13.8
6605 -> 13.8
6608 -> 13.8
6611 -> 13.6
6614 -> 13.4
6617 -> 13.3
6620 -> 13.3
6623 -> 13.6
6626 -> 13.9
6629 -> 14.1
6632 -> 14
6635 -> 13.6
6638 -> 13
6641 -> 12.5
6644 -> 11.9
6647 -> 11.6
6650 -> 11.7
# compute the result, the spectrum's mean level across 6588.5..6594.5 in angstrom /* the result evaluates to 13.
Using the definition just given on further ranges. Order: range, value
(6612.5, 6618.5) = 13.4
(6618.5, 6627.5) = 13.6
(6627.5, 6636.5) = 13.9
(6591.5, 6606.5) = 13.5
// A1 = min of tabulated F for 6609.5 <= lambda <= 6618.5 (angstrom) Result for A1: 13.3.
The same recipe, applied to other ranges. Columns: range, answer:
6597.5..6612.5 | 13.5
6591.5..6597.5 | 13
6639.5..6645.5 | 11.9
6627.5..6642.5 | 12.5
